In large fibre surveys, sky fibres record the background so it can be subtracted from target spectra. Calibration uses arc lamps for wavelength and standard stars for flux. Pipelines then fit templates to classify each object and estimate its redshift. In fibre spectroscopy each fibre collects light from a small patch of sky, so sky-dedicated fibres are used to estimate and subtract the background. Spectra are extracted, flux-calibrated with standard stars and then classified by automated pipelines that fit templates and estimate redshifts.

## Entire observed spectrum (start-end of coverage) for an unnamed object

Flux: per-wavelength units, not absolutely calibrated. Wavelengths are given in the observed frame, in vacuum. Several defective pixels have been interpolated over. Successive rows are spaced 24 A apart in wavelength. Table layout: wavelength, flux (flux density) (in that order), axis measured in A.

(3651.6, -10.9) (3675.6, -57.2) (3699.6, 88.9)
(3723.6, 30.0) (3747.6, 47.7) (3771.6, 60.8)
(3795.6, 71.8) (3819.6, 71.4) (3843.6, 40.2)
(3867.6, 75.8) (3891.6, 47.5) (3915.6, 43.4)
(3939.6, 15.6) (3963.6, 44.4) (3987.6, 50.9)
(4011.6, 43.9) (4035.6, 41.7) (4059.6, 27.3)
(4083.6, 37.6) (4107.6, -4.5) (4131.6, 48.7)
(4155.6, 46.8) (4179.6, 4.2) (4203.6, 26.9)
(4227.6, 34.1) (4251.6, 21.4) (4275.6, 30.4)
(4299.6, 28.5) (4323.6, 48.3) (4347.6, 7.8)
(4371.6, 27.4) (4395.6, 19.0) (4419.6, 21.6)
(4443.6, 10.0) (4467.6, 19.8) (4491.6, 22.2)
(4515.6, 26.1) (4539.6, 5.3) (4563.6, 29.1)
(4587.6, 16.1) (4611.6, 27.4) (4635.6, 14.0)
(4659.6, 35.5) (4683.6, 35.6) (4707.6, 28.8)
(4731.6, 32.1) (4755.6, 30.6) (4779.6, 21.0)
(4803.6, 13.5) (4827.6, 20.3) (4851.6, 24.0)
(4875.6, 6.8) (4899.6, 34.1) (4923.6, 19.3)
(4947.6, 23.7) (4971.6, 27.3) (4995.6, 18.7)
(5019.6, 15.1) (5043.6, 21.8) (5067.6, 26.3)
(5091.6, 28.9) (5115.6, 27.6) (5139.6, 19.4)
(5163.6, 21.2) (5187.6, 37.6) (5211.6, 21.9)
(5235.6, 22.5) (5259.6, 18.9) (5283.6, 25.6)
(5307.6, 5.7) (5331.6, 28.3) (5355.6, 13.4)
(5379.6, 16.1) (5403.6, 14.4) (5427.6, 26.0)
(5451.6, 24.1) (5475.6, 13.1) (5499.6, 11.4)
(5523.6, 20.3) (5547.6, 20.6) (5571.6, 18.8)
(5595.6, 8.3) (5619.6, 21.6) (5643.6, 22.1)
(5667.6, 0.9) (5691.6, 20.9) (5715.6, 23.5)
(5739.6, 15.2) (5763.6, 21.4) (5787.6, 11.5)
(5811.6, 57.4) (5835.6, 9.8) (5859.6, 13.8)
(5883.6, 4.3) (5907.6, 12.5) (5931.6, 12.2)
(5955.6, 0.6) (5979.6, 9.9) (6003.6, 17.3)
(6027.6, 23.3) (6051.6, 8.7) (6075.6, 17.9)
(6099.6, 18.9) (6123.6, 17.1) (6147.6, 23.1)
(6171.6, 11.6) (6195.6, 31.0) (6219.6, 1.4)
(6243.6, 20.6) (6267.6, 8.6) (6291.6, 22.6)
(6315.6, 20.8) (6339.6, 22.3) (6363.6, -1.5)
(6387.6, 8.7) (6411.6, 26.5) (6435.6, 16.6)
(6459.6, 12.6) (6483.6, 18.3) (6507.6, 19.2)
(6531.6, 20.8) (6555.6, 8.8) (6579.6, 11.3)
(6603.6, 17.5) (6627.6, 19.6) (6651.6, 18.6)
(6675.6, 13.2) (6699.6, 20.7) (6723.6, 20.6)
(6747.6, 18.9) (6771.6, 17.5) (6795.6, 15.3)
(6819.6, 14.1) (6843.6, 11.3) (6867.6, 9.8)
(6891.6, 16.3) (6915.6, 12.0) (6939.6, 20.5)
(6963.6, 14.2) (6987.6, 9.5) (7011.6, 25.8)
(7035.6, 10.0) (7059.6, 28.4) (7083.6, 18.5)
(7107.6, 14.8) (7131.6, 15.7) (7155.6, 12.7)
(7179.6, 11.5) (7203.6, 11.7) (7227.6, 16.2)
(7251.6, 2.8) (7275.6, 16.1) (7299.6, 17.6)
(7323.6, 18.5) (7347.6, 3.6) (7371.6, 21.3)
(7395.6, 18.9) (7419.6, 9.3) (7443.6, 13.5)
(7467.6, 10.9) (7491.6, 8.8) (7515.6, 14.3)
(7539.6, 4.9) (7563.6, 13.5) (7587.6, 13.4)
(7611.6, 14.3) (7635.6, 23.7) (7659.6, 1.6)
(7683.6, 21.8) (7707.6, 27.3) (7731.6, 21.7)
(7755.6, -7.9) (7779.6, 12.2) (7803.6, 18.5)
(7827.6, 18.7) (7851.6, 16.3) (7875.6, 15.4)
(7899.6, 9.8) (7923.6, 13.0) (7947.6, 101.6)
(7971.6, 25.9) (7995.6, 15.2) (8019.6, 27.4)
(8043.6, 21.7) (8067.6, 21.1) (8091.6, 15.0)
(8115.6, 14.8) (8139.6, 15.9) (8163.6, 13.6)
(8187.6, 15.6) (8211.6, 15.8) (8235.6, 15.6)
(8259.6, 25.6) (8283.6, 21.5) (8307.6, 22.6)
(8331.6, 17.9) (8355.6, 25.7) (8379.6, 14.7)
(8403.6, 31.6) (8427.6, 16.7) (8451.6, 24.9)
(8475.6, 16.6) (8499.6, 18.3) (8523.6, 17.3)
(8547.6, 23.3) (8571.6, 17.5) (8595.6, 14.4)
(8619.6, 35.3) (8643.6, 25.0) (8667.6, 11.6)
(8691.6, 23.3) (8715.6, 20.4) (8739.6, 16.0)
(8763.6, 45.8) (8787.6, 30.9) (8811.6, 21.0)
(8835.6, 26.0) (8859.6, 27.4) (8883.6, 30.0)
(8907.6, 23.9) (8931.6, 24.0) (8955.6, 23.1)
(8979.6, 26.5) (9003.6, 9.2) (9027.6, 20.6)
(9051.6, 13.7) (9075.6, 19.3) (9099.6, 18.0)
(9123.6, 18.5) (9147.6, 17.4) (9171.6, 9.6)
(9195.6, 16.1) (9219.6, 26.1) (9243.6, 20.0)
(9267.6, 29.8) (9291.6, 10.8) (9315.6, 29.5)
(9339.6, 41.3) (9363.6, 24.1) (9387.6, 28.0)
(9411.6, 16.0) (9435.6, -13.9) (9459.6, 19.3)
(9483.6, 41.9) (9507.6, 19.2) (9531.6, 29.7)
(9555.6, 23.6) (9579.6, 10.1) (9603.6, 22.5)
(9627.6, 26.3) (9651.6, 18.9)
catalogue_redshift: 1.133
